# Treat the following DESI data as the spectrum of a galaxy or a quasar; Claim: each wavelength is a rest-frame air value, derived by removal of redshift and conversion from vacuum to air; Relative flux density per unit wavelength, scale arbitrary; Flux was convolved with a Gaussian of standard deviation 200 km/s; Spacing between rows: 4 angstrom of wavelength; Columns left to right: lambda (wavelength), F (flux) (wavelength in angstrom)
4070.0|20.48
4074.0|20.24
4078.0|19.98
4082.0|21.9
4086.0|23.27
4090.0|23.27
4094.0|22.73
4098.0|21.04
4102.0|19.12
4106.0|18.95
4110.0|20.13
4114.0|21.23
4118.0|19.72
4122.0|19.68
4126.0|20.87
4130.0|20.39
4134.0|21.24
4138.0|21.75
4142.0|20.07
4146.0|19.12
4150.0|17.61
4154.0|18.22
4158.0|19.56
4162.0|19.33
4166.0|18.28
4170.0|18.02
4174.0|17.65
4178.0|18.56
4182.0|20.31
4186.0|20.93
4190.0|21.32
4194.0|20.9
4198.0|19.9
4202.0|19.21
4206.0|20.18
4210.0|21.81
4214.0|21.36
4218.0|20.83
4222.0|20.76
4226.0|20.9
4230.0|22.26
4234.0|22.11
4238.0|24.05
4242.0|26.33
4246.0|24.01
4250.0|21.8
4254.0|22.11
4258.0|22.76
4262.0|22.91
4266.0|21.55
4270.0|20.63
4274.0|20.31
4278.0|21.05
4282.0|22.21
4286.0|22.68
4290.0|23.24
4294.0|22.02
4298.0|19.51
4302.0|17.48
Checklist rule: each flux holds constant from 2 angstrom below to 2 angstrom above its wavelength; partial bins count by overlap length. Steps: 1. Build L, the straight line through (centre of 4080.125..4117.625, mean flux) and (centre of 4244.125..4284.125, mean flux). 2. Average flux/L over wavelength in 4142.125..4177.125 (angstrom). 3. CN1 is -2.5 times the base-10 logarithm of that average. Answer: 0.16 mag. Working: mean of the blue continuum 21.2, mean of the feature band 18.6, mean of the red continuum 21.9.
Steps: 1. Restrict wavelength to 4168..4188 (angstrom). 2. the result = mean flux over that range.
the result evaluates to 19.1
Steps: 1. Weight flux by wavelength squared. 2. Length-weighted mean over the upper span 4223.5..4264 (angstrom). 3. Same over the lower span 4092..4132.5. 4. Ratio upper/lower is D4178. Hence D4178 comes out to 1.2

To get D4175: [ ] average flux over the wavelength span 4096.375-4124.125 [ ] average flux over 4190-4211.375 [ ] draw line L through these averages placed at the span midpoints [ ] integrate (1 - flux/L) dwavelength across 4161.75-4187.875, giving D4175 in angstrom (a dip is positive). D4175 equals 1.7 angstrom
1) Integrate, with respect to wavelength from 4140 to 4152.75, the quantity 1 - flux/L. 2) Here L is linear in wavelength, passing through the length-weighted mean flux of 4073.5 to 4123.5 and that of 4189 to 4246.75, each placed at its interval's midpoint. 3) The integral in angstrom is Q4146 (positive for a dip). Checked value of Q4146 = 1.4 angstrom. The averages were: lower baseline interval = 20.9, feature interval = 18.9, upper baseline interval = 21.7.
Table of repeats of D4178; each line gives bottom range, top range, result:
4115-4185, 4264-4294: 1.18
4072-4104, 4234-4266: 1.17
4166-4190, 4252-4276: 1.18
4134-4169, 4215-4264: 1.22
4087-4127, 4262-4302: 1.12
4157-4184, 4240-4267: 1.28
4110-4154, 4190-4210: 1.05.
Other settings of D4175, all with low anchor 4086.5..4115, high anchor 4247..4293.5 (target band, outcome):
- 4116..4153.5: 2.2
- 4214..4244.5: -0.9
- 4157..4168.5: 1.3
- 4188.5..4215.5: 1.2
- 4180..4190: 0.3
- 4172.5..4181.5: 1.2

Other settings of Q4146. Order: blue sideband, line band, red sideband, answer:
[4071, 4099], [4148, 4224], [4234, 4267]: 9.8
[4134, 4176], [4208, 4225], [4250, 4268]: -0.2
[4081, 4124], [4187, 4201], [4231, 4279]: 0.8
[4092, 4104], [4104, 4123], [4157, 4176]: 0.4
